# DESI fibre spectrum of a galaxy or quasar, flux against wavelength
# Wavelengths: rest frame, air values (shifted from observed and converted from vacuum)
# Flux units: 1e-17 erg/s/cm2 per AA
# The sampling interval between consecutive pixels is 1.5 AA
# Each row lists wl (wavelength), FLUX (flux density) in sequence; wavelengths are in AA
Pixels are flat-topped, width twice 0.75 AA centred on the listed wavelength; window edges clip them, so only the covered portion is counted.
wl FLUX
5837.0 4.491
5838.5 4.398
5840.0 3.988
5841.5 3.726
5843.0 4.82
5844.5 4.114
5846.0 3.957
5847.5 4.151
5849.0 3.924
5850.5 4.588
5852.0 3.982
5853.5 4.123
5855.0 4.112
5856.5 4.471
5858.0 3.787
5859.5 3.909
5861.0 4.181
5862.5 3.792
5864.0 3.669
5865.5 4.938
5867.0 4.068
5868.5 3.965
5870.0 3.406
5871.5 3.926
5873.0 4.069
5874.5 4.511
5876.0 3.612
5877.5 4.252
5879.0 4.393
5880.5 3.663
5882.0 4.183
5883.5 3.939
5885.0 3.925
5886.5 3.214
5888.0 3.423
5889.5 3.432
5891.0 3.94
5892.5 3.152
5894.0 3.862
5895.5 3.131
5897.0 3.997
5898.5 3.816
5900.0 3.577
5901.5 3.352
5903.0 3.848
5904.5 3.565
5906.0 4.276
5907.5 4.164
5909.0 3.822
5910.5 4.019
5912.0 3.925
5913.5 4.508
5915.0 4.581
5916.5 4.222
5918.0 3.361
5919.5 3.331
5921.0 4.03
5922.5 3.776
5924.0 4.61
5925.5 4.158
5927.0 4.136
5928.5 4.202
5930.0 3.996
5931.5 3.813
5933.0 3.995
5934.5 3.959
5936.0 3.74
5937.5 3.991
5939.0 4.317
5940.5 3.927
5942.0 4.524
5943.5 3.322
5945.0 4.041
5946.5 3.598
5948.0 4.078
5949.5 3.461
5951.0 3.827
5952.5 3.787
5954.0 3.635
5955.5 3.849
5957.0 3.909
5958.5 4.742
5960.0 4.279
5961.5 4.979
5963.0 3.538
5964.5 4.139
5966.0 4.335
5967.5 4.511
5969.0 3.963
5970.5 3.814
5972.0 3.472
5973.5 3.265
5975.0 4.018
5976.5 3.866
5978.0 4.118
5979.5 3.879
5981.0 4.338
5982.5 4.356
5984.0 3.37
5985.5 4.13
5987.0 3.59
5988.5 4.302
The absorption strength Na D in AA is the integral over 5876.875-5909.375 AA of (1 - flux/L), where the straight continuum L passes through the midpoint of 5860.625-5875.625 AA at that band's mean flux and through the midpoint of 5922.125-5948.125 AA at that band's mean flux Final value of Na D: 2.1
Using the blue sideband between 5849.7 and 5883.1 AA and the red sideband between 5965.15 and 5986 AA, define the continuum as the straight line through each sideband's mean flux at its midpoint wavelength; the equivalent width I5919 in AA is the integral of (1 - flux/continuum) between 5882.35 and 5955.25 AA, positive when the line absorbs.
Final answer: 2.8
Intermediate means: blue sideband 4.07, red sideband 3.96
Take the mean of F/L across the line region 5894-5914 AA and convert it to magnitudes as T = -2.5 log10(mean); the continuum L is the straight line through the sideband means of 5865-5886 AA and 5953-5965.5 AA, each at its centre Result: 0.06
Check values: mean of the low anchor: 4.04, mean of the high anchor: 4.13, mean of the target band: 3.84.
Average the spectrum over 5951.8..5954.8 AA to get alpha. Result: 3.71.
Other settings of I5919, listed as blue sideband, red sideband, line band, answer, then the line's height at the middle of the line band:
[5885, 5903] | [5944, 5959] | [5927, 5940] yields -0.8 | 3.77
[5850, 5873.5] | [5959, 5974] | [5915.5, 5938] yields 0.5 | 4.05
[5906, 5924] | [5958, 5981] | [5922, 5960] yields 0.5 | 4.04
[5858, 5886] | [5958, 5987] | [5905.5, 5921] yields 0.0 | 4.02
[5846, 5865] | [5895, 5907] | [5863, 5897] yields 0.2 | 3.88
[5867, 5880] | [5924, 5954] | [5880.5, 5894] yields 1.1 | 4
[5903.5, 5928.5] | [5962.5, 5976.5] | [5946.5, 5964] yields -0.3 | 3.94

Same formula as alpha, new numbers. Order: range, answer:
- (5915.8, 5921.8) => 3.73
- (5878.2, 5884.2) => 4.05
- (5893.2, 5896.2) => 3.5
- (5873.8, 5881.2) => 4.09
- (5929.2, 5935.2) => 3.94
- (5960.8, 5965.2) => 4.21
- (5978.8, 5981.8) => 4.12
